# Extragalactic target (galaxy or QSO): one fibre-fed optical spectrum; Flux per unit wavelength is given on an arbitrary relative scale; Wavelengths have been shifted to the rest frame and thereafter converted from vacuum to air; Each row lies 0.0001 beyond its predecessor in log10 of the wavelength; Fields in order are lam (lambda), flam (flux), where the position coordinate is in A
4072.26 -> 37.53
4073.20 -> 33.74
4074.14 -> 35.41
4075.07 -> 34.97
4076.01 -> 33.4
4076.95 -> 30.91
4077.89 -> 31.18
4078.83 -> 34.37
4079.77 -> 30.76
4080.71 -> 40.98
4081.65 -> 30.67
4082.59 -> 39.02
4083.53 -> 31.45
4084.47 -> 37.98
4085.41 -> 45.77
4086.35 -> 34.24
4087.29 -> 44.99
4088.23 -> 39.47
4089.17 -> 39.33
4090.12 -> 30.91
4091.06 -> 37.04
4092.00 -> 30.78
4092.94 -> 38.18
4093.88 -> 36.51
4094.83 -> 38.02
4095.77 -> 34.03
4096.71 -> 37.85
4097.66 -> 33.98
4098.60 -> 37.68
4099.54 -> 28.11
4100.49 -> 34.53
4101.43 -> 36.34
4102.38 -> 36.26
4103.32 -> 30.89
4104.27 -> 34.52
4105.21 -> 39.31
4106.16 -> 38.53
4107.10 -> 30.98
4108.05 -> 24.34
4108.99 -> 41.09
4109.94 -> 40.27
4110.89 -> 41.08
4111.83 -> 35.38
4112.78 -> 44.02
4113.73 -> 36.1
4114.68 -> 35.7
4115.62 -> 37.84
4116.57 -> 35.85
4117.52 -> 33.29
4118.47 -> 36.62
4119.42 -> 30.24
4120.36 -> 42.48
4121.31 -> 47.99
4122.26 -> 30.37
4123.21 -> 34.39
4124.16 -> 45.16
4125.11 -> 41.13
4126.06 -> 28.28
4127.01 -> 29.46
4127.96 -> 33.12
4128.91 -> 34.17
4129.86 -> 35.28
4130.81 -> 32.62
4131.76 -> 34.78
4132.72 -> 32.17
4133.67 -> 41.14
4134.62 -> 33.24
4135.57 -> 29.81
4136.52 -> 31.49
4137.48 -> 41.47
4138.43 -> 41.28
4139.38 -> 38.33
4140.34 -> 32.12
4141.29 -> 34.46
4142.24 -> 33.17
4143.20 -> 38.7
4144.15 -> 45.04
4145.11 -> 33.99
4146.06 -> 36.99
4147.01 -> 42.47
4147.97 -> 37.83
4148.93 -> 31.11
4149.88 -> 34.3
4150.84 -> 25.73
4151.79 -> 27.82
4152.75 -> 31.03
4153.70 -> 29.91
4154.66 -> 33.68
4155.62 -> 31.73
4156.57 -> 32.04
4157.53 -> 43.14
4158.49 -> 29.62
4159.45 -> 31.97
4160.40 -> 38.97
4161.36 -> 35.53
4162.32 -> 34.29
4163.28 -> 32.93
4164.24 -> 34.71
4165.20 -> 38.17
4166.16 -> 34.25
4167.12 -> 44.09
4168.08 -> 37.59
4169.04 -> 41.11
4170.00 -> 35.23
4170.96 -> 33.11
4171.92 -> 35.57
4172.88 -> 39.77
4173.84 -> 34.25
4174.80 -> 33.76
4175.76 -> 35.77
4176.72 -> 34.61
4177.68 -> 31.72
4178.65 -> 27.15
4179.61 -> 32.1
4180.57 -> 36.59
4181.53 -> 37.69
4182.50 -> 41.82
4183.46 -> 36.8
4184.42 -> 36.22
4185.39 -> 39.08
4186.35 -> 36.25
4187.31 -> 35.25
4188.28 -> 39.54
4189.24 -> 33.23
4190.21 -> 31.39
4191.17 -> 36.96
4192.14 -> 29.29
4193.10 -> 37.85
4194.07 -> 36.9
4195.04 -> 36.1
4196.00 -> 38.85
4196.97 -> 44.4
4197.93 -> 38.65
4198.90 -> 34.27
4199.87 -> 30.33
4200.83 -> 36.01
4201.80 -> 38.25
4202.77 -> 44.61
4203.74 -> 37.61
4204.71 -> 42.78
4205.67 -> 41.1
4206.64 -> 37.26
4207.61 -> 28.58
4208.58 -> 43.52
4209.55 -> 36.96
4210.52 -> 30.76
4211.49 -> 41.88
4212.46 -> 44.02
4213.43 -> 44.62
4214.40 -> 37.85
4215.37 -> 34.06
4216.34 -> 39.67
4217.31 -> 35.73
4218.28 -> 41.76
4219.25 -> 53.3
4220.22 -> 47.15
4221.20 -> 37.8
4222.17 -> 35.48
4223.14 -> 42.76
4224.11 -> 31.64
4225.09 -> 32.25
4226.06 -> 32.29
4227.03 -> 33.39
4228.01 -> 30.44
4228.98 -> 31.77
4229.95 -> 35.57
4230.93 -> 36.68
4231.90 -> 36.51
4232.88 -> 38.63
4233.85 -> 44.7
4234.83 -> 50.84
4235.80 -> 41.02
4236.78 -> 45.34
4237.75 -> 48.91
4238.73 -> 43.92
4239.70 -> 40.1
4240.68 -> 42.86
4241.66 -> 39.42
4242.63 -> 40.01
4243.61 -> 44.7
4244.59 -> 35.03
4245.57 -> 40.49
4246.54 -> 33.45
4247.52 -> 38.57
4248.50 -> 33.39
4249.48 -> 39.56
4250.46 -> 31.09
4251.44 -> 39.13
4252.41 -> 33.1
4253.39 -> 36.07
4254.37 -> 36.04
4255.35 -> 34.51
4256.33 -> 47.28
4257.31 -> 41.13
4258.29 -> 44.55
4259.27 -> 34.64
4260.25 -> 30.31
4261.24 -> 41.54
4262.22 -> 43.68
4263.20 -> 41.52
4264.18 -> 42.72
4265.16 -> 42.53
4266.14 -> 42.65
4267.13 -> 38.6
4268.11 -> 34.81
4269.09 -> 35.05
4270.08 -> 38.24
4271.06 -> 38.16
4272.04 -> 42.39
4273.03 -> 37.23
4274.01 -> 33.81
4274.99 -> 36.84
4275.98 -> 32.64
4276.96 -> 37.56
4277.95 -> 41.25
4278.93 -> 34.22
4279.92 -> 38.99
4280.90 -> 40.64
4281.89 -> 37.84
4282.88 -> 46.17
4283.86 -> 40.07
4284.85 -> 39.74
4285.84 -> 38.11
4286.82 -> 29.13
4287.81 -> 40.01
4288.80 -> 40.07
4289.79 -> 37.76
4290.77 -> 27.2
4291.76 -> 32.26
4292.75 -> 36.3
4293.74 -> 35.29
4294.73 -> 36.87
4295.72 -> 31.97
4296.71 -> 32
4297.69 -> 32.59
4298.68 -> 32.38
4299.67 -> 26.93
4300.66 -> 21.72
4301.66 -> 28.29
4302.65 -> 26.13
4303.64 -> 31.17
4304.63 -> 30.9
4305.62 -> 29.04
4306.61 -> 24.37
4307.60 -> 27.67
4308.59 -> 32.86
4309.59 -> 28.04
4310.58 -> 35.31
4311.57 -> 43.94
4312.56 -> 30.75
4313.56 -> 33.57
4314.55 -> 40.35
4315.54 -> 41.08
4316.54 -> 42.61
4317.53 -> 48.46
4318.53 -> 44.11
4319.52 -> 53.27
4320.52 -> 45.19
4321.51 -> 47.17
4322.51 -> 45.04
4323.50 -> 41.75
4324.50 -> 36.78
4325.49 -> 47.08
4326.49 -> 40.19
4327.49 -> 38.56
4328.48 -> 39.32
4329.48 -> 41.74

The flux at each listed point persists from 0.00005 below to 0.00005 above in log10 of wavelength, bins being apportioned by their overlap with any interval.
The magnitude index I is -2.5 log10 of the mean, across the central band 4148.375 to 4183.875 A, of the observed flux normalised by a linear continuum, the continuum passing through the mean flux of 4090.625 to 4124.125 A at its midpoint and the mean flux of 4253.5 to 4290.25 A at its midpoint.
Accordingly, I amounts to 0.07 mag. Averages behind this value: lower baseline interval 36.1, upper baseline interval 38.7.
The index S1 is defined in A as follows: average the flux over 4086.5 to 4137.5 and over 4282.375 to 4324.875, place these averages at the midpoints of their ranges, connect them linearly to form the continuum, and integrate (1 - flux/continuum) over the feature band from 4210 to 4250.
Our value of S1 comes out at -3.72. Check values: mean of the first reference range 35.8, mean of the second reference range 35.9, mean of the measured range 39.2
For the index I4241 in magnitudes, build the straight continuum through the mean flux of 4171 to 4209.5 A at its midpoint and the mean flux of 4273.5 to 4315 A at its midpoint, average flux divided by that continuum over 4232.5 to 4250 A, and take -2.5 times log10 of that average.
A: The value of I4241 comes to -0.167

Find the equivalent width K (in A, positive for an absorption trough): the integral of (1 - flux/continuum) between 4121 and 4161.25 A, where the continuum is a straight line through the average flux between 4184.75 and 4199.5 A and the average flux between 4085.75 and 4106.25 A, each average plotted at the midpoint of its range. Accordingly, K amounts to 1.4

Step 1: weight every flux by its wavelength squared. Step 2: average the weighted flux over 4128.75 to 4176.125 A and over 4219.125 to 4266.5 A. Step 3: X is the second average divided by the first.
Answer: 1.2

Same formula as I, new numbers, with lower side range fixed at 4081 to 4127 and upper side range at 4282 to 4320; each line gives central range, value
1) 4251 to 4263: -0.10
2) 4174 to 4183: 0.04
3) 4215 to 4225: -0.12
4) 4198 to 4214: -0.08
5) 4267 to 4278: -0.05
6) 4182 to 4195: -0.01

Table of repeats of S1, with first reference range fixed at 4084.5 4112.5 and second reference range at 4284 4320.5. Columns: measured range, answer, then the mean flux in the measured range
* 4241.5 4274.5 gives -3.14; 38.4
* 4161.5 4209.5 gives -1.16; 36.5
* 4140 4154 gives 0.60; 34.4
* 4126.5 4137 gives 0.78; 33.4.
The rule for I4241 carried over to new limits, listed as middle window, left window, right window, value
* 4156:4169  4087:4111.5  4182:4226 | 0.031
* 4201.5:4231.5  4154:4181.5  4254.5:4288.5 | -0.037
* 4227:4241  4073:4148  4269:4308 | -0.153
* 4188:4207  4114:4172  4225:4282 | -0.009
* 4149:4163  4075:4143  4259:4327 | 0.103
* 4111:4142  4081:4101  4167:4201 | 0.006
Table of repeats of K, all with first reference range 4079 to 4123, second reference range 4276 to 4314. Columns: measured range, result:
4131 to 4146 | -0.1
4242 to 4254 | -0.9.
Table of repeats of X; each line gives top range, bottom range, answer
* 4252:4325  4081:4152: 1.12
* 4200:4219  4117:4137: 1.15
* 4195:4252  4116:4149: 1.12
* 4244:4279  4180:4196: 1.08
